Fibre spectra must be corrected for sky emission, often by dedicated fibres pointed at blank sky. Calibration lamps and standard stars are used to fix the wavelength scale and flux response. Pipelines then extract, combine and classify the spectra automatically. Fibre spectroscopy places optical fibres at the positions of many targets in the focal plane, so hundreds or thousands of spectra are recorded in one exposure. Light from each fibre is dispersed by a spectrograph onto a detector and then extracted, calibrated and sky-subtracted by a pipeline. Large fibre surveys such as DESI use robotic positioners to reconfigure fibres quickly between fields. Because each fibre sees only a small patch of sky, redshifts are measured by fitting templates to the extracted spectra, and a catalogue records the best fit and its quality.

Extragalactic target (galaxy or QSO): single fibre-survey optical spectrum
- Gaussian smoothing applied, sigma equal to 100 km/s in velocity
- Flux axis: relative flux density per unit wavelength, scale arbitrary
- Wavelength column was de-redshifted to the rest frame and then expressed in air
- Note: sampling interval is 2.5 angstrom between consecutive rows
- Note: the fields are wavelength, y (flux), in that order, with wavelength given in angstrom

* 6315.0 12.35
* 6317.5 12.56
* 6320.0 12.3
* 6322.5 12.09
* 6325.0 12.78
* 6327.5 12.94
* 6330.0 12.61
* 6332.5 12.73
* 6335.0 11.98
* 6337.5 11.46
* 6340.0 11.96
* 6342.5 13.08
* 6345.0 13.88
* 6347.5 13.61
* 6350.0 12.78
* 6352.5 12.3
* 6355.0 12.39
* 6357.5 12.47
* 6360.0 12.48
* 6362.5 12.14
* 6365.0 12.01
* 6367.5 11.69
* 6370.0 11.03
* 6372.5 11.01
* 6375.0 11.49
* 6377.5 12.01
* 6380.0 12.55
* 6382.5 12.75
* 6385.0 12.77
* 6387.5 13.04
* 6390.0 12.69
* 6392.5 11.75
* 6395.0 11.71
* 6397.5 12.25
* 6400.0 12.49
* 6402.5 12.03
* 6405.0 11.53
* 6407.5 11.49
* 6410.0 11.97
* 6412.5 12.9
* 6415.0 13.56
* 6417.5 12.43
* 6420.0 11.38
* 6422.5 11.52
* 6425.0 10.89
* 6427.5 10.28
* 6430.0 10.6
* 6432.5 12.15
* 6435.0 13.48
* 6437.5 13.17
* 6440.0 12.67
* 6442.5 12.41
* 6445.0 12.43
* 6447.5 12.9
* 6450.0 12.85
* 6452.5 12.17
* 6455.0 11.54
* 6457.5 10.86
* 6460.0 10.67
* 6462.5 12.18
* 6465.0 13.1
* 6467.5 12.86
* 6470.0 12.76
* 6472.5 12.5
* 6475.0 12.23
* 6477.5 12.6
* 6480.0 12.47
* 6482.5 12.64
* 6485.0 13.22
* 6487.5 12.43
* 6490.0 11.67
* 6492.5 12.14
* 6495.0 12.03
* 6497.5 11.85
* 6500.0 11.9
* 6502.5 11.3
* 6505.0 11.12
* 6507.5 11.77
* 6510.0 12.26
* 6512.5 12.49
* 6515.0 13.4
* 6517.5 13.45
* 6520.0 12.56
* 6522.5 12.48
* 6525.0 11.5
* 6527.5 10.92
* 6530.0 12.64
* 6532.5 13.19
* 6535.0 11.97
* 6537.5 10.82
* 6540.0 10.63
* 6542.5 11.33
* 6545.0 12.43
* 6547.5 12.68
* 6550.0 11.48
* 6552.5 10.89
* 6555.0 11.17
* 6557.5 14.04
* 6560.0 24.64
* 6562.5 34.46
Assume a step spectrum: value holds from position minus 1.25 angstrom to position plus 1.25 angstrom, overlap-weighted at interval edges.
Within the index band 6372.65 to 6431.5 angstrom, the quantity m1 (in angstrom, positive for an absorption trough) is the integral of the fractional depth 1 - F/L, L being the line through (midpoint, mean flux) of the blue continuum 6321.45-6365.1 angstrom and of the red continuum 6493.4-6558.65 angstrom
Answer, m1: 1.9 angstrom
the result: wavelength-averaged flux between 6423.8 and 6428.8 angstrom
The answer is 10.6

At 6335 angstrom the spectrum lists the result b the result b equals 11.98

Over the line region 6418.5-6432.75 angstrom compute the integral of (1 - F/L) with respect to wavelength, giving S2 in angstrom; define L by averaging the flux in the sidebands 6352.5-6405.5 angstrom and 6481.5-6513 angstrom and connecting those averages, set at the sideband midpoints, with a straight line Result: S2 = 1.2 angstrom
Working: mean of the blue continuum 12.1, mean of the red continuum 12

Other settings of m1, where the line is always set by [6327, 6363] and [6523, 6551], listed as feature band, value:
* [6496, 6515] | 0.0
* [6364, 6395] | 1.0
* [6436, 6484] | -1.0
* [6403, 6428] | 0.9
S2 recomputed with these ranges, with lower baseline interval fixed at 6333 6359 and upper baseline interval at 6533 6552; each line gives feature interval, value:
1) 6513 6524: -1.1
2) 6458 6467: 0.1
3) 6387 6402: 0.1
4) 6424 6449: 0.1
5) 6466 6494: -1.3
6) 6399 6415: 0.2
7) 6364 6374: 0.9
